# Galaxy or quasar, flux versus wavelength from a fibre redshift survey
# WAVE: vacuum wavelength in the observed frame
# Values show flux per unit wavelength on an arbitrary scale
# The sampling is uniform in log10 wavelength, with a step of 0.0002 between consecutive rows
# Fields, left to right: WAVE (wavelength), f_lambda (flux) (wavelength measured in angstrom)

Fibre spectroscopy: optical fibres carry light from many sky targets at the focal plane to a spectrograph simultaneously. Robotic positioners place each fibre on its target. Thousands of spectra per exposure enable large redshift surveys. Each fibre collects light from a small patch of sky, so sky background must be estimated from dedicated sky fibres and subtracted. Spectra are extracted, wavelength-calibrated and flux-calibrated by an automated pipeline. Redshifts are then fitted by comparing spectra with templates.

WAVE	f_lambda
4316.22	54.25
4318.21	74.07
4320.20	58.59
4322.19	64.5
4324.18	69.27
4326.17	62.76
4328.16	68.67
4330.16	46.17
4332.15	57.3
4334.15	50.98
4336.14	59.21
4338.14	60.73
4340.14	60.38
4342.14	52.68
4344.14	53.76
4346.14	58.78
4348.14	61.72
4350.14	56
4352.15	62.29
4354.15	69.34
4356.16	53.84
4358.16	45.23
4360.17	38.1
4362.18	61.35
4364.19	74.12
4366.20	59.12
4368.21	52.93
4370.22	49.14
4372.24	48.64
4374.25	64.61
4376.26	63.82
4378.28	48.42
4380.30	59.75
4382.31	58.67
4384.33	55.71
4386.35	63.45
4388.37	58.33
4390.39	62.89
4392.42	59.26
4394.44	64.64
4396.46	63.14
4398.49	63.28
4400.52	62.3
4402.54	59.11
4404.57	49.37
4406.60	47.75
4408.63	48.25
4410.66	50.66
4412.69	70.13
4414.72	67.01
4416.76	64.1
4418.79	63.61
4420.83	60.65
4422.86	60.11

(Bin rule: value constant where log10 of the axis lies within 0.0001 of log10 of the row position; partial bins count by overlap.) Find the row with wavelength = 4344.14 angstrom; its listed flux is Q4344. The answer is 53.76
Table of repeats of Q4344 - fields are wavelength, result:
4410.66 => 50.66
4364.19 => 74.12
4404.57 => 49.37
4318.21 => 74.07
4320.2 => 58.59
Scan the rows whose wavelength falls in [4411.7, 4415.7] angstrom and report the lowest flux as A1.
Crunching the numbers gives 67.01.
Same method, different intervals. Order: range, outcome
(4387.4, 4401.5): 58.33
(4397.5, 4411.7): 47.75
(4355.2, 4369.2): 38.1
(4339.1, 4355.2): 52.68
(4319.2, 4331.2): 46.17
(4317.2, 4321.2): 58.59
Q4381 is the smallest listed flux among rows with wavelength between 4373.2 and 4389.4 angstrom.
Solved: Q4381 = 48.42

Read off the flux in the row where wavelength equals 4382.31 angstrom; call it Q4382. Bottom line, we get 58.67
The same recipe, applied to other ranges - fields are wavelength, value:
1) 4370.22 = 49.14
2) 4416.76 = 64.1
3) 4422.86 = 60.11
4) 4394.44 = 64.64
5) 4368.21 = 52.93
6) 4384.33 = 55.71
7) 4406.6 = 47.75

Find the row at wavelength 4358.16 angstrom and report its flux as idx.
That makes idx 45.23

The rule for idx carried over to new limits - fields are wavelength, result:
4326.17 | 62.76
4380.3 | 59.75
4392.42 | 59.26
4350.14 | 56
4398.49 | 63.28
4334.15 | 50.98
